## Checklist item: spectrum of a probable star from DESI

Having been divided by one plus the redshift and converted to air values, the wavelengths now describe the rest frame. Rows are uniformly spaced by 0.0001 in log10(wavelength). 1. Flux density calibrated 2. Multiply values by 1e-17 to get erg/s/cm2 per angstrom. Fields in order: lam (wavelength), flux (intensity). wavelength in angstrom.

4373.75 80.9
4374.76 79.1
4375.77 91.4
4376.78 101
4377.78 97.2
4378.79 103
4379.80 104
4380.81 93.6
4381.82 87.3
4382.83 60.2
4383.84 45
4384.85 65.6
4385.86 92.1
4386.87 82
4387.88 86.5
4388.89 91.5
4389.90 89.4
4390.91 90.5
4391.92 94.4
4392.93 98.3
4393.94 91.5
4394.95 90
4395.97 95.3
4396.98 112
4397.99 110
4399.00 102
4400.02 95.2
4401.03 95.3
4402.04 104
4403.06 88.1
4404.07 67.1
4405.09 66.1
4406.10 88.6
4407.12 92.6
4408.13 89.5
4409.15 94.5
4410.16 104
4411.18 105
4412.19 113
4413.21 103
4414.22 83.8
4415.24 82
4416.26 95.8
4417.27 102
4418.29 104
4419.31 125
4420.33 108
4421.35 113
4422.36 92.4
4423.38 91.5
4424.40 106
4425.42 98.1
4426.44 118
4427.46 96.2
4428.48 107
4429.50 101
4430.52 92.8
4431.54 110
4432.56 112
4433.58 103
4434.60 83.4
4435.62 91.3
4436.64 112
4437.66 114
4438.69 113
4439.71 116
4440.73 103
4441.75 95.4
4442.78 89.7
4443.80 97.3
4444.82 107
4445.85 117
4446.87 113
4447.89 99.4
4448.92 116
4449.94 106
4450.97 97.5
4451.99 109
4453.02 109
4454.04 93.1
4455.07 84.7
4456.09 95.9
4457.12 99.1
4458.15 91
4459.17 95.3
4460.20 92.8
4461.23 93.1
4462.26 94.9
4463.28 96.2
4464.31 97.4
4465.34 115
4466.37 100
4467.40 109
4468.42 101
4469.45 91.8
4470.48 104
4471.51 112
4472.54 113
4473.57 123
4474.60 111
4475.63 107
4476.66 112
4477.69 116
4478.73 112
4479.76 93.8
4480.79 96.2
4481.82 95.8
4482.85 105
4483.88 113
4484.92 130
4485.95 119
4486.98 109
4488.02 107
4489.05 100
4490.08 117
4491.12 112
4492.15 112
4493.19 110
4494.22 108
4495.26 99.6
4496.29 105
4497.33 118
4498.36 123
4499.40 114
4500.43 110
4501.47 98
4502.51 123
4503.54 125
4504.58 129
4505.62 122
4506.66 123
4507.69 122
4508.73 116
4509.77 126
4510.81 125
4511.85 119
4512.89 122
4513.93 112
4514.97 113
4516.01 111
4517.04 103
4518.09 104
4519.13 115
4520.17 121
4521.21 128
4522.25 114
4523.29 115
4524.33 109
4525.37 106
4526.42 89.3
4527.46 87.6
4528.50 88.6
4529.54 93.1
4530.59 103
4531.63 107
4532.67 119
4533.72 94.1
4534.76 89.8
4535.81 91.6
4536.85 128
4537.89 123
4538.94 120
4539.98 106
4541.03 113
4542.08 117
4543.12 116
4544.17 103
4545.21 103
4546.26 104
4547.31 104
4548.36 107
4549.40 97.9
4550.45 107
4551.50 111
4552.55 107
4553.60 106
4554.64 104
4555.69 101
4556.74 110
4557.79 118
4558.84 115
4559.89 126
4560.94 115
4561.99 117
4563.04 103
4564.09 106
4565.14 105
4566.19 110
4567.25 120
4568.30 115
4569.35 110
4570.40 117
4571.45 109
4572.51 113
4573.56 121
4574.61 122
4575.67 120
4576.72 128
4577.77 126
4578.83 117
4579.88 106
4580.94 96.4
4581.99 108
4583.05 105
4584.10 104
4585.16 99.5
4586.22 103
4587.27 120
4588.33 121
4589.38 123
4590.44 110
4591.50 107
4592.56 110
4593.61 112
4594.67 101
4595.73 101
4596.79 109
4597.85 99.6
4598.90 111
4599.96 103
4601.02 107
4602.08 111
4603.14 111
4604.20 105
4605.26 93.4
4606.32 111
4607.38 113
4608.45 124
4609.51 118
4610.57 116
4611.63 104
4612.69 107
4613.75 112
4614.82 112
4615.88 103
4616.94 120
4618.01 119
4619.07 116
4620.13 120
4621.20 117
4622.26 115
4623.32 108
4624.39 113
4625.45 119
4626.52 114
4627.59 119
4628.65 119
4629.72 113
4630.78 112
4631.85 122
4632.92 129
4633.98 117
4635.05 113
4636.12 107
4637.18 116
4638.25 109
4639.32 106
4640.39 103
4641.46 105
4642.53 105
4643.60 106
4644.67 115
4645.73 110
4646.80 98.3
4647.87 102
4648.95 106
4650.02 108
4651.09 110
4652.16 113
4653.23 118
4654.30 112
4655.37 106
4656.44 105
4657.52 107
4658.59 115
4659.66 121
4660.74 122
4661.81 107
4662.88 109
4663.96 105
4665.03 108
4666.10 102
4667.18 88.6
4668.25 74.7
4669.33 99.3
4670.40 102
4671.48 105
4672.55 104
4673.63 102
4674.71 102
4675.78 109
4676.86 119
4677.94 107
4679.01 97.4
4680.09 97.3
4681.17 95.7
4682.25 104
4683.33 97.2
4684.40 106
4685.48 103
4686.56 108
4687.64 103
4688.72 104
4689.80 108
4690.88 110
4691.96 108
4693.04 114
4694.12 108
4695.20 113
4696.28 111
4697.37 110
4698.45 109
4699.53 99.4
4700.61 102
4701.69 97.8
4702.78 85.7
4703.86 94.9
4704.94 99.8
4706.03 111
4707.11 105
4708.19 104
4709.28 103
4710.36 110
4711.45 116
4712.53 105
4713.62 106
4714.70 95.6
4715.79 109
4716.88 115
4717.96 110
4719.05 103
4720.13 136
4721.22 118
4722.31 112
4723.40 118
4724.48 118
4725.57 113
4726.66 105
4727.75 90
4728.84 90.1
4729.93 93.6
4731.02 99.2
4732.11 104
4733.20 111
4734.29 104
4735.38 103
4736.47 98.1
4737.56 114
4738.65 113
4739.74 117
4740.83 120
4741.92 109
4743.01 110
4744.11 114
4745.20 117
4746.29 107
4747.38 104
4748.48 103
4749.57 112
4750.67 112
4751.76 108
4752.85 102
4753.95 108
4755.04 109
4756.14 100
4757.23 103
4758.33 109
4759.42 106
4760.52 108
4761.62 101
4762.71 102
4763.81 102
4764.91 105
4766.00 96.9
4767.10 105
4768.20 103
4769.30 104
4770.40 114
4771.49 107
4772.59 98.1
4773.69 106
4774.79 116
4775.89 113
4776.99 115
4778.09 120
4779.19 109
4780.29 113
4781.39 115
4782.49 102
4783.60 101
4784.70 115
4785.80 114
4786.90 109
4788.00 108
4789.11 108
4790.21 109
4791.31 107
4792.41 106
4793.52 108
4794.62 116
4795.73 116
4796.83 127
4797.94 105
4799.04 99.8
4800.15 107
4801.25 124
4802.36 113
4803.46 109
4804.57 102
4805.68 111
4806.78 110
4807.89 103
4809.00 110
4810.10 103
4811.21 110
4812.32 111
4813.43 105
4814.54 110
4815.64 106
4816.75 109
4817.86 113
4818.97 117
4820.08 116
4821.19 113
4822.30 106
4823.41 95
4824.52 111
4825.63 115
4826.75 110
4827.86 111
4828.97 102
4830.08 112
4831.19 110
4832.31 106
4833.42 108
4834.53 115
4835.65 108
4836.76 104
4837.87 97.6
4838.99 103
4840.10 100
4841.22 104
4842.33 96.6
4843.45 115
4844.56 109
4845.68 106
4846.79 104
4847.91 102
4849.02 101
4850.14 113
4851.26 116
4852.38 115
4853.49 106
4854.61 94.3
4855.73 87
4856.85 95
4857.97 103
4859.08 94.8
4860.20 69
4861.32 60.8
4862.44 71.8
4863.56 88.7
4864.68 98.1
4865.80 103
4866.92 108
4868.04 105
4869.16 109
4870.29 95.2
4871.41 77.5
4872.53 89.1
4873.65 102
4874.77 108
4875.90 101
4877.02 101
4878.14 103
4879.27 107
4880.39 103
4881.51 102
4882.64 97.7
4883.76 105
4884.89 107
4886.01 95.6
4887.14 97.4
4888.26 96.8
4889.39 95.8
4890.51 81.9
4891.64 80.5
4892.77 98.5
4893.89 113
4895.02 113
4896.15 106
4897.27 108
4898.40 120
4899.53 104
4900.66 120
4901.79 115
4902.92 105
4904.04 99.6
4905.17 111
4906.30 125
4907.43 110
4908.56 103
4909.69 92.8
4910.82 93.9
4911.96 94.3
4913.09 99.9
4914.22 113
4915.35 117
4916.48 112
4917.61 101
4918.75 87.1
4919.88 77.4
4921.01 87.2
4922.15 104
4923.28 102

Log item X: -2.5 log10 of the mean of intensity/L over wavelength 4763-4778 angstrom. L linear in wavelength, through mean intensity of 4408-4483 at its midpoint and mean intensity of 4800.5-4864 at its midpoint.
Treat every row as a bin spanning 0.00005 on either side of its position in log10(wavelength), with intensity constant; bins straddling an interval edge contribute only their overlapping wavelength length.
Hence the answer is -0.03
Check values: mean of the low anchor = 103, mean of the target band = 107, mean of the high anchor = 105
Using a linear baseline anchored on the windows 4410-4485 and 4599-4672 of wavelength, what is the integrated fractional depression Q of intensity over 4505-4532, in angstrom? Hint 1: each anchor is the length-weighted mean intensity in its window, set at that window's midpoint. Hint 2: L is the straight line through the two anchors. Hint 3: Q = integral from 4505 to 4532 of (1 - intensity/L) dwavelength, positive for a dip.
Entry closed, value -1.4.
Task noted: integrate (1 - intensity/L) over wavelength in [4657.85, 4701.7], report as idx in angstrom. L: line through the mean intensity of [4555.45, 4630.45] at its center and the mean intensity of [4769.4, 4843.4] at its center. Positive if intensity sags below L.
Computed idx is 2.2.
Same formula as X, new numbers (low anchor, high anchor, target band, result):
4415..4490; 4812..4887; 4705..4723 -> -0.07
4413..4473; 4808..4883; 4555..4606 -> -0.09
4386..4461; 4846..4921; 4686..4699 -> -0.09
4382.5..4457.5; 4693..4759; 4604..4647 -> -0.08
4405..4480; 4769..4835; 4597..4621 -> -0.05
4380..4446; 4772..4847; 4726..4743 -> 0.02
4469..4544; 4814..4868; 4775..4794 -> -0.06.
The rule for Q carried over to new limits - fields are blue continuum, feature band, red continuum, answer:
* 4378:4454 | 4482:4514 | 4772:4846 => -4.9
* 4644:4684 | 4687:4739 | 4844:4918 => -0.9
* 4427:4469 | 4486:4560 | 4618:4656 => -3.4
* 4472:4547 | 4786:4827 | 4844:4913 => -2.8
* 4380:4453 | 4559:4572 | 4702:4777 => -1.4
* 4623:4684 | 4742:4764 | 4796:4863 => -0.1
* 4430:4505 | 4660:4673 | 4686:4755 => 0.6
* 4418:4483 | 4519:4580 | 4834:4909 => -4.3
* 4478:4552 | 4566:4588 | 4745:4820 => -0.6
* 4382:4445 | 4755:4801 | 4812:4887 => -3.0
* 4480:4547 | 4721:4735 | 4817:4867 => 0.0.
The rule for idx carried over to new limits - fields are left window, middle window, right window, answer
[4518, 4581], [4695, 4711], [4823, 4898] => 0.3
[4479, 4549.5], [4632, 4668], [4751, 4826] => 0.1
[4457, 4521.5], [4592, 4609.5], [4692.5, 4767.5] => 0.1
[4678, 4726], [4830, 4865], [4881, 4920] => 1.3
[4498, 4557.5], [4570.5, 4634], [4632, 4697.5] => -2.2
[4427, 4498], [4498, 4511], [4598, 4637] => -1.5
